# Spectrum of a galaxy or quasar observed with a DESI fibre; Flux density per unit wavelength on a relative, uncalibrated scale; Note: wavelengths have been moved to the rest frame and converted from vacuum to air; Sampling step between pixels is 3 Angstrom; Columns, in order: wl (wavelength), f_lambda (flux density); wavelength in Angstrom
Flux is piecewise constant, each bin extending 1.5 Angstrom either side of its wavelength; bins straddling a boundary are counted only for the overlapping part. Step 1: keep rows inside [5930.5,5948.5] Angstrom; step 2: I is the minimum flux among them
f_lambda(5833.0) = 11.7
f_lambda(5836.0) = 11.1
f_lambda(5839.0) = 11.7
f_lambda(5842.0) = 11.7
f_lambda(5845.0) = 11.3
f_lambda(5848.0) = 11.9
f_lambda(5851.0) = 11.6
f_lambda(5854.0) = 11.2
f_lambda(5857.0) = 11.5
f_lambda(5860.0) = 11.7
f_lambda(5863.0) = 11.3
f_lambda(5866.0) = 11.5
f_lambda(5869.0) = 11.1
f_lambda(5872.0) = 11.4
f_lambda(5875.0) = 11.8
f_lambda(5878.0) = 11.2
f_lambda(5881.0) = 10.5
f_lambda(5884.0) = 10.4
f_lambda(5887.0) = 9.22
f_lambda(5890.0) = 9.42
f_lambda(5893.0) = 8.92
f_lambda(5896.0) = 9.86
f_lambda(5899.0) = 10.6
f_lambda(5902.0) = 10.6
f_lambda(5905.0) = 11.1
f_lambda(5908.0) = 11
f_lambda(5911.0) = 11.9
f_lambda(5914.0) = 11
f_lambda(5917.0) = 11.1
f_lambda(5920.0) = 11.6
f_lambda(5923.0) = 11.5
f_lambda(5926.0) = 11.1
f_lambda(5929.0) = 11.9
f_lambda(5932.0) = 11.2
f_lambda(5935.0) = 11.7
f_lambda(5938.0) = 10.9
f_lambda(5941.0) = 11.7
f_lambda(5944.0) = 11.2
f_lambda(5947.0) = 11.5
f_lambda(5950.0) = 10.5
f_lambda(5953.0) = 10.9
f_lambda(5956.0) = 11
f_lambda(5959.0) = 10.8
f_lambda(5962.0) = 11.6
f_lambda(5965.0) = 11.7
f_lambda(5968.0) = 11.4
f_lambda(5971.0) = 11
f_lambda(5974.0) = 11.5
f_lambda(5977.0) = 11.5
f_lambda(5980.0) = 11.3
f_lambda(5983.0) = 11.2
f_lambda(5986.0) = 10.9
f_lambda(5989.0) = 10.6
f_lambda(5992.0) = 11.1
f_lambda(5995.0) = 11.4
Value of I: 10.9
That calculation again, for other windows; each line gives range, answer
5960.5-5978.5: 11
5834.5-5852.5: 11.1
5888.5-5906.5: 8.92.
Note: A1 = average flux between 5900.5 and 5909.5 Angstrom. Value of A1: 10.9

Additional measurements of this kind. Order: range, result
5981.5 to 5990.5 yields 10.9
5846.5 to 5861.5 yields 11.6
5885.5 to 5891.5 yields 9.32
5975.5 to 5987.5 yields 11.2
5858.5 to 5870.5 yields 11.4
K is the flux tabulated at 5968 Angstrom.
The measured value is 11.4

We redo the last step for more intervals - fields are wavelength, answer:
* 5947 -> 11.5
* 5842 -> 11.7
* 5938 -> 10.9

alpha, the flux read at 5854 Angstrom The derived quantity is 11.2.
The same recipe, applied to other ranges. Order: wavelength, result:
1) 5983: 11.2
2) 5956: 11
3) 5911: 11.9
